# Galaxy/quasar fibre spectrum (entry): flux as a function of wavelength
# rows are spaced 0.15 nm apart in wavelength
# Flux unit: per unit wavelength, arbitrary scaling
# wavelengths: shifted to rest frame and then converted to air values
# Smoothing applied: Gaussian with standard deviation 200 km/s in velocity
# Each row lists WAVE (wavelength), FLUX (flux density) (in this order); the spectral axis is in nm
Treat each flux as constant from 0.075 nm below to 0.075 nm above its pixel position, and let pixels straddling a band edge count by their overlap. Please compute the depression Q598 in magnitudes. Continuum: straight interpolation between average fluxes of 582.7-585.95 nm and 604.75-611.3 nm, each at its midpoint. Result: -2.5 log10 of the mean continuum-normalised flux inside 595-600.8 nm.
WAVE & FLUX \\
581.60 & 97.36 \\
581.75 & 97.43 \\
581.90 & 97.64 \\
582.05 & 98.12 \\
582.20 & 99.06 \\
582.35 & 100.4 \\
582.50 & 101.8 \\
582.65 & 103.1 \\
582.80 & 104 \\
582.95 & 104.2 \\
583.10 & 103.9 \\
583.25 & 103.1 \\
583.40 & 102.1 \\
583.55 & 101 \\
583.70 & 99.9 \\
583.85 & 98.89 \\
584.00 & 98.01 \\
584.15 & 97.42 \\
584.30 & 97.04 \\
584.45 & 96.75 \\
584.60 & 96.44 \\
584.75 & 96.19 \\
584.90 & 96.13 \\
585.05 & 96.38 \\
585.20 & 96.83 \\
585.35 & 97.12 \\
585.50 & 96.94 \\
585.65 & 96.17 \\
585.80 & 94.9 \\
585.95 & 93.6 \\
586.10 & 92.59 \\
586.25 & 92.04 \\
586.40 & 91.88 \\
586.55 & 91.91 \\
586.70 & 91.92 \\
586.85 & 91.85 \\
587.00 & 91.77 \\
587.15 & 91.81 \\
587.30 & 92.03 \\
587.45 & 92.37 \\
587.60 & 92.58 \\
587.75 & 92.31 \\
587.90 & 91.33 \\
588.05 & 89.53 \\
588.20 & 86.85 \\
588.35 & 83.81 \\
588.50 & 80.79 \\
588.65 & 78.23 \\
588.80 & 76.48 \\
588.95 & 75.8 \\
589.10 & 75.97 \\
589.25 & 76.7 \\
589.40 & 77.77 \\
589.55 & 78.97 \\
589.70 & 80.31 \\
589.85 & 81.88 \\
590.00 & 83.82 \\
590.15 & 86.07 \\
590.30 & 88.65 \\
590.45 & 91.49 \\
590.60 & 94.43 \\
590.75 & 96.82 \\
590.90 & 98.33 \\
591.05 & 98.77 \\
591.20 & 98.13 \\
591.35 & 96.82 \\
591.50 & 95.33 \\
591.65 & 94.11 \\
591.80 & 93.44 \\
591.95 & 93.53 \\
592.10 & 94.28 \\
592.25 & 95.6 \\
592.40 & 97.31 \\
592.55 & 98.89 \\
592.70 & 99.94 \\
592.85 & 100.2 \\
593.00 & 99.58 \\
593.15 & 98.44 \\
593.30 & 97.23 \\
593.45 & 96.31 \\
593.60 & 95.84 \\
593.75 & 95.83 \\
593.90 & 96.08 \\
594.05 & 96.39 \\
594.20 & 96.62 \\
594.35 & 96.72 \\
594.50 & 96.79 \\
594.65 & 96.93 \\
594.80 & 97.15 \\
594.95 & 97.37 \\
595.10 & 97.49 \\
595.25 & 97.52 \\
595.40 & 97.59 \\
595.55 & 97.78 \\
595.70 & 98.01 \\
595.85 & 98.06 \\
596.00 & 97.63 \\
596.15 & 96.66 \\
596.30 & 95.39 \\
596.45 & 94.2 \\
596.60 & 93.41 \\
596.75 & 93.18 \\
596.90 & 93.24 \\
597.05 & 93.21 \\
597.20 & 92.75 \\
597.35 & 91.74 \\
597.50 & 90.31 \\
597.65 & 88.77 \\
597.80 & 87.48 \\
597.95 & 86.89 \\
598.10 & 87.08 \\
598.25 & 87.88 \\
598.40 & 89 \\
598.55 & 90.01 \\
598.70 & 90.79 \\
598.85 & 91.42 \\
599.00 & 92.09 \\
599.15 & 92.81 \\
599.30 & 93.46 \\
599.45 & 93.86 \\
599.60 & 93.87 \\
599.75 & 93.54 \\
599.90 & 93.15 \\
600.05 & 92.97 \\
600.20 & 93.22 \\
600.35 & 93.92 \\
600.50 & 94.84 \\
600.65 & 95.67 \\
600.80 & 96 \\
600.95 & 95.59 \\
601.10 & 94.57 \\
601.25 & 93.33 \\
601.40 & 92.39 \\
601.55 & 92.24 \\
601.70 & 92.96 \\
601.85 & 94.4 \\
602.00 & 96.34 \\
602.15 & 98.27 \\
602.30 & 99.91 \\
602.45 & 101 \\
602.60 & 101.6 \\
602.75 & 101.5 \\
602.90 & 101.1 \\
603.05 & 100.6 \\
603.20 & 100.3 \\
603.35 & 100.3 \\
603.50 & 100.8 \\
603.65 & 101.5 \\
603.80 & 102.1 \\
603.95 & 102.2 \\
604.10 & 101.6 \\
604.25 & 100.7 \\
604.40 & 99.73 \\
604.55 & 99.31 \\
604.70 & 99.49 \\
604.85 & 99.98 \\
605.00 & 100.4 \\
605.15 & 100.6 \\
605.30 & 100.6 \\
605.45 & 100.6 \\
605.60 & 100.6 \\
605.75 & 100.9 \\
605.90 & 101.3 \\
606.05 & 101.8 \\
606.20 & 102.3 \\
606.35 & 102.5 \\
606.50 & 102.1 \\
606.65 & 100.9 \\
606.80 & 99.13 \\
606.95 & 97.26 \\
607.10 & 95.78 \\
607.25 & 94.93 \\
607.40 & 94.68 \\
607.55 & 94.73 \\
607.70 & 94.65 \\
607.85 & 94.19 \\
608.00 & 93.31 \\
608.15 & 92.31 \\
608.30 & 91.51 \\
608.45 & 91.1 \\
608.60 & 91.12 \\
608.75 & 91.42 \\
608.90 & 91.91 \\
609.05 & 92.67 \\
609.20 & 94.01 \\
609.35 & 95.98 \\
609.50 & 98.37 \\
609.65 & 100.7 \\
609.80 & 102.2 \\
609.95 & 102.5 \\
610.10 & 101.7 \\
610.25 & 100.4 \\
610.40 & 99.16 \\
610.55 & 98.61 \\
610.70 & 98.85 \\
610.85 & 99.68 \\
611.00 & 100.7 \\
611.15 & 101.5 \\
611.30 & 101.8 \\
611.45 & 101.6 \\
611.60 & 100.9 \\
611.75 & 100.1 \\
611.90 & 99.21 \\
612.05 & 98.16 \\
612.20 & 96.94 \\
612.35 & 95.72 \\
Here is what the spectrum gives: 0.06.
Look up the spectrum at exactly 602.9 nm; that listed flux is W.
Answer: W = 101.1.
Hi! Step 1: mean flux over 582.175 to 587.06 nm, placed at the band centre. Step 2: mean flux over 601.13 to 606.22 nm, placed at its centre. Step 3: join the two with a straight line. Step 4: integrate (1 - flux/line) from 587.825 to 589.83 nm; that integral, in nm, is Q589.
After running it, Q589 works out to 0.35 nm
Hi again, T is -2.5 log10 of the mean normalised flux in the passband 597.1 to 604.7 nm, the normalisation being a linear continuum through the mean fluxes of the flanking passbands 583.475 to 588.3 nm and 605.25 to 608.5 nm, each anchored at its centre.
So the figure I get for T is 0.02 mag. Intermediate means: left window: 94.4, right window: 97.6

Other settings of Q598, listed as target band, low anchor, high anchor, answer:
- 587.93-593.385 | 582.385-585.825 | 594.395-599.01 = 0.073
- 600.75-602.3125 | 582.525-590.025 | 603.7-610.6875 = 0.018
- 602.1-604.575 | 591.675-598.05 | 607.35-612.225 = -0.048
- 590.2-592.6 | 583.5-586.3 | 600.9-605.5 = 0.024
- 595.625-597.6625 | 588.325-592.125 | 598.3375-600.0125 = -0.040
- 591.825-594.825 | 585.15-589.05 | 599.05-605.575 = -0.044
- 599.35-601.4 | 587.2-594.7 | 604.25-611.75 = 0.011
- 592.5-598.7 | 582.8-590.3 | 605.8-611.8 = -0.010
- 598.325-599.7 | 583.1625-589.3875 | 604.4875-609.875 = 0.038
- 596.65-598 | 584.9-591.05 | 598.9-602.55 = 0.025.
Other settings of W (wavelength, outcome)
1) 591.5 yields 95.33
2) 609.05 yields 92.67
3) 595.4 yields 97.59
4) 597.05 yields 93.21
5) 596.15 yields 96.66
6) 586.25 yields 92.04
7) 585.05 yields 96.38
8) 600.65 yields 95.67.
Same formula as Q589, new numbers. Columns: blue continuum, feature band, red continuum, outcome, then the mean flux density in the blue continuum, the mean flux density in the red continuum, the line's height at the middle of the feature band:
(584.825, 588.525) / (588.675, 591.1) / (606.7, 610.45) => 0.21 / 92.4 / 95.8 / 92.9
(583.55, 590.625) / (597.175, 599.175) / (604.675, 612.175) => 0.10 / 90.1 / 98.2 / 94.3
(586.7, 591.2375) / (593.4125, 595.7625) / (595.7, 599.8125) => -0.17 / 87.2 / 92.3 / 90.4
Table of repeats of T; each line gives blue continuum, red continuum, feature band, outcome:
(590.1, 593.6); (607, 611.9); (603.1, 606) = -0.044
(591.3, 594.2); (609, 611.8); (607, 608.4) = 0.058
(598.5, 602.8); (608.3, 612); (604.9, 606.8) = -0.051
